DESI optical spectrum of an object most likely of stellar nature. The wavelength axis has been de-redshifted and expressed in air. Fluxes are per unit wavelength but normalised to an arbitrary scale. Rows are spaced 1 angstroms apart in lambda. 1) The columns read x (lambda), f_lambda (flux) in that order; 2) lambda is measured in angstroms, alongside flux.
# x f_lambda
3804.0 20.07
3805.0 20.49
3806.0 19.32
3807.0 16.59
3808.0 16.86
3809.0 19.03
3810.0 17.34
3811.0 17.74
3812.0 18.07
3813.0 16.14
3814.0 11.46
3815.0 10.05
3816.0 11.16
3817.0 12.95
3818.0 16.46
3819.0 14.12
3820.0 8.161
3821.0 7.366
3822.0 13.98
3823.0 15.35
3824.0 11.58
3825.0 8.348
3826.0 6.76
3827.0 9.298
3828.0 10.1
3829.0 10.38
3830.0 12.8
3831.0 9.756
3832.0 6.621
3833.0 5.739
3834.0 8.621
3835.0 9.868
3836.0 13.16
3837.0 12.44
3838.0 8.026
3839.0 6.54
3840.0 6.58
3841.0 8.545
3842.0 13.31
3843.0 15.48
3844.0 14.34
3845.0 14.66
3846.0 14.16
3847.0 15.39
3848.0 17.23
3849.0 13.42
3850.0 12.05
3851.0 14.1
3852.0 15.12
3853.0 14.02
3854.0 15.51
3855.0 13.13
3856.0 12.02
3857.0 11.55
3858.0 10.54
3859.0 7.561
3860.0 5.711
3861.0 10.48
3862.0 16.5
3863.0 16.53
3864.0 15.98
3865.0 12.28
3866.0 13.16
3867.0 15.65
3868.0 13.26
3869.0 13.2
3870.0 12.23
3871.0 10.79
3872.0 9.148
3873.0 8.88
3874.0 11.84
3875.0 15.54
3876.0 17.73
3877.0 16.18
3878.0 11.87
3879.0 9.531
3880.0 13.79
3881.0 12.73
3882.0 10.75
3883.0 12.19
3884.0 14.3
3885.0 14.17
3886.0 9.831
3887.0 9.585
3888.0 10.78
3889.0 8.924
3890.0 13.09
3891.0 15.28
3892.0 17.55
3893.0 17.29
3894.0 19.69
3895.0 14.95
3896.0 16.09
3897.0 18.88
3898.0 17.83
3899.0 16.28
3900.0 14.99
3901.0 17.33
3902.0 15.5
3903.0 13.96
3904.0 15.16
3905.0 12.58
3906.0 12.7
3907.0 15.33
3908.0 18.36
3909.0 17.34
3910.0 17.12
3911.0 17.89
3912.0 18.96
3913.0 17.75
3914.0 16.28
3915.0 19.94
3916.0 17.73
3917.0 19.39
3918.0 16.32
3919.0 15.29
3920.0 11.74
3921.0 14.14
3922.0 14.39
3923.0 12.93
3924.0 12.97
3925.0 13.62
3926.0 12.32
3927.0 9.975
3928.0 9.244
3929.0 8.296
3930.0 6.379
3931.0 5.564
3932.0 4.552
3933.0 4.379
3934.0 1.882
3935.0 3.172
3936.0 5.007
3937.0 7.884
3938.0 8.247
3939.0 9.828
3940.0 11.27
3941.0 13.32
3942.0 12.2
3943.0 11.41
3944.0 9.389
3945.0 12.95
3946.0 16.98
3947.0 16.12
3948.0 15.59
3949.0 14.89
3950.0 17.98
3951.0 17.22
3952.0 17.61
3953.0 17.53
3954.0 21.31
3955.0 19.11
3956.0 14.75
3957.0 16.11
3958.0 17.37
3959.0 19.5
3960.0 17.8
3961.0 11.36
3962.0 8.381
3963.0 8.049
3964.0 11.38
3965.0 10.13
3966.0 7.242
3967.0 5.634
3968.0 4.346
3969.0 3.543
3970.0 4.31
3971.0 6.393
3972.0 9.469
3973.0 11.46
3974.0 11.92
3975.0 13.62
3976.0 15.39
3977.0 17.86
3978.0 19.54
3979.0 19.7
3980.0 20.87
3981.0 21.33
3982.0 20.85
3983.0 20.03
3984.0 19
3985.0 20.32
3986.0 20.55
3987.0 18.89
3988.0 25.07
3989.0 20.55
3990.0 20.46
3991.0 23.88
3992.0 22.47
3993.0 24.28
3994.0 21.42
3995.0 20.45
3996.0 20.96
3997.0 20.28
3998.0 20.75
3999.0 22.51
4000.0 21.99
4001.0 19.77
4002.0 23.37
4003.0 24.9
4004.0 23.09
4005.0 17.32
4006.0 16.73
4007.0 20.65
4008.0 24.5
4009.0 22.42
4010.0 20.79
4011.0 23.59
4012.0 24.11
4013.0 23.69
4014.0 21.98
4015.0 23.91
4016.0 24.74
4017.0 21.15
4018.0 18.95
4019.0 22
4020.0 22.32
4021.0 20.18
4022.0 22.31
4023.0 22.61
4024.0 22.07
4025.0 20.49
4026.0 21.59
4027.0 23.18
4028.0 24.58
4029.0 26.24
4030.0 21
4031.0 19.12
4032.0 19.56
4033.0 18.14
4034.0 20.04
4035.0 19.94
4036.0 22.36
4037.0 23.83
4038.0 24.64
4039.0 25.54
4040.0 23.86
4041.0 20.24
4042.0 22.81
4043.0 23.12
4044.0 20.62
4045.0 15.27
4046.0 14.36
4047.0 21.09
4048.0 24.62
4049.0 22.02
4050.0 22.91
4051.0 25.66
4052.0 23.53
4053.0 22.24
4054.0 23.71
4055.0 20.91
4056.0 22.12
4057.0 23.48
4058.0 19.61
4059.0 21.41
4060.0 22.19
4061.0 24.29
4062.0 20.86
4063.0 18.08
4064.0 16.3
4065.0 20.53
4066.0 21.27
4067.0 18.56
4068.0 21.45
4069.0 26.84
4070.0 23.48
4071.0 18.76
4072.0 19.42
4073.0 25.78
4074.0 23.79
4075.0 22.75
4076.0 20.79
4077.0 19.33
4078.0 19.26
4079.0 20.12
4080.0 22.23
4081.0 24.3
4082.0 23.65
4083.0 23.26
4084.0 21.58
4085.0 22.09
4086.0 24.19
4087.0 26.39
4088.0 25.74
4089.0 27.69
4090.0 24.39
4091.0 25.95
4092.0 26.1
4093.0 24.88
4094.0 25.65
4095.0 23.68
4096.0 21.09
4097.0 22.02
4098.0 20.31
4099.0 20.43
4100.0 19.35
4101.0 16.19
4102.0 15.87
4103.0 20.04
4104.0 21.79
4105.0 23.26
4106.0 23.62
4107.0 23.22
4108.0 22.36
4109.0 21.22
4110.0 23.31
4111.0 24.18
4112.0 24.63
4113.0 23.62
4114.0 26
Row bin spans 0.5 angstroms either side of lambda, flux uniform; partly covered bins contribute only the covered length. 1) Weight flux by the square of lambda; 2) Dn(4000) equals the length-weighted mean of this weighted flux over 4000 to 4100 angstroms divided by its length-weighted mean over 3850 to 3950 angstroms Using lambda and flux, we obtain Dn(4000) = 1.8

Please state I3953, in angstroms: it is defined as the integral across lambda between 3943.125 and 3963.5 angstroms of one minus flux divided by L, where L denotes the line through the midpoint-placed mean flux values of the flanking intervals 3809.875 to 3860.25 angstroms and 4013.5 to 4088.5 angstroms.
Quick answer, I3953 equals 2.3 angstroms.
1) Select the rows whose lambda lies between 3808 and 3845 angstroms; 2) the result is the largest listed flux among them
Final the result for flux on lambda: 19.03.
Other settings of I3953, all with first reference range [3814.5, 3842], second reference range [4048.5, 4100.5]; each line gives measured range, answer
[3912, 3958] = 7.8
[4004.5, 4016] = -1.6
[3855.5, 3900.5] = -1.9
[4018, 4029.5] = -1.4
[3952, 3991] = 5.0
